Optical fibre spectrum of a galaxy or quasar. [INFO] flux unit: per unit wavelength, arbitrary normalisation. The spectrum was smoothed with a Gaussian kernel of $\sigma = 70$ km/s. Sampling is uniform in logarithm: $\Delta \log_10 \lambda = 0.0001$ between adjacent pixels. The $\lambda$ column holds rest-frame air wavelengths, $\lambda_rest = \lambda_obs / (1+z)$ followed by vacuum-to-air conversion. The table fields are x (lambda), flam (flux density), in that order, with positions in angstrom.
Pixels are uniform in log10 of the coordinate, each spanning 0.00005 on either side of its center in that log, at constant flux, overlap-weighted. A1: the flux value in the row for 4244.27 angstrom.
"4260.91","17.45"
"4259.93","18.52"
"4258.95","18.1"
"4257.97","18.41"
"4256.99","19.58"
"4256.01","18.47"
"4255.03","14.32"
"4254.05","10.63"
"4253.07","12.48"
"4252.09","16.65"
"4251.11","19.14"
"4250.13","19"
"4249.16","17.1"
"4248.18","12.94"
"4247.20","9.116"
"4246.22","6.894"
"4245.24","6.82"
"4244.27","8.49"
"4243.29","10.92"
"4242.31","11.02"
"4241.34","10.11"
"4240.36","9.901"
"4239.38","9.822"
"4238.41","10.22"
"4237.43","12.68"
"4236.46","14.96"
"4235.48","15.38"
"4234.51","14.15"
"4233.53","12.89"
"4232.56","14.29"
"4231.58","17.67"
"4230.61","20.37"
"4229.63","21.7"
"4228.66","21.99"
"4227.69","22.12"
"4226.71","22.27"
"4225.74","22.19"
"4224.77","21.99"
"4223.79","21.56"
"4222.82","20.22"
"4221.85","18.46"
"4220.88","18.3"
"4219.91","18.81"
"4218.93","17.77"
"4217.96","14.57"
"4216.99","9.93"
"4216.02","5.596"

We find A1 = 8.49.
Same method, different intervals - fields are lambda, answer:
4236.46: 14.96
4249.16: 17.1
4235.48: 15.38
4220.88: 18.3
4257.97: 18.41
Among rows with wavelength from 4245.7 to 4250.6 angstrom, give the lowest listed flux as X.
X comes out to 6.894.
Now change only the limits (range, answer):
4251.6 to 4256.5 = 10.63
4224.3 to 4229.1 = 21.99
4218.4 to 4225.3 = 17.77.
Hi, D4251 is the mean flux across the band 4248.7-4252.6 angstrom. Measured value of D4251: 18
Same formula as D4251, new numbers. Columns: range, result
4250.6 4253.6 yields 16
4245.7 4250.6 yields 13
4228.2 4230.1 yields 21.9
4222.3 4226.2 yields 21.5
